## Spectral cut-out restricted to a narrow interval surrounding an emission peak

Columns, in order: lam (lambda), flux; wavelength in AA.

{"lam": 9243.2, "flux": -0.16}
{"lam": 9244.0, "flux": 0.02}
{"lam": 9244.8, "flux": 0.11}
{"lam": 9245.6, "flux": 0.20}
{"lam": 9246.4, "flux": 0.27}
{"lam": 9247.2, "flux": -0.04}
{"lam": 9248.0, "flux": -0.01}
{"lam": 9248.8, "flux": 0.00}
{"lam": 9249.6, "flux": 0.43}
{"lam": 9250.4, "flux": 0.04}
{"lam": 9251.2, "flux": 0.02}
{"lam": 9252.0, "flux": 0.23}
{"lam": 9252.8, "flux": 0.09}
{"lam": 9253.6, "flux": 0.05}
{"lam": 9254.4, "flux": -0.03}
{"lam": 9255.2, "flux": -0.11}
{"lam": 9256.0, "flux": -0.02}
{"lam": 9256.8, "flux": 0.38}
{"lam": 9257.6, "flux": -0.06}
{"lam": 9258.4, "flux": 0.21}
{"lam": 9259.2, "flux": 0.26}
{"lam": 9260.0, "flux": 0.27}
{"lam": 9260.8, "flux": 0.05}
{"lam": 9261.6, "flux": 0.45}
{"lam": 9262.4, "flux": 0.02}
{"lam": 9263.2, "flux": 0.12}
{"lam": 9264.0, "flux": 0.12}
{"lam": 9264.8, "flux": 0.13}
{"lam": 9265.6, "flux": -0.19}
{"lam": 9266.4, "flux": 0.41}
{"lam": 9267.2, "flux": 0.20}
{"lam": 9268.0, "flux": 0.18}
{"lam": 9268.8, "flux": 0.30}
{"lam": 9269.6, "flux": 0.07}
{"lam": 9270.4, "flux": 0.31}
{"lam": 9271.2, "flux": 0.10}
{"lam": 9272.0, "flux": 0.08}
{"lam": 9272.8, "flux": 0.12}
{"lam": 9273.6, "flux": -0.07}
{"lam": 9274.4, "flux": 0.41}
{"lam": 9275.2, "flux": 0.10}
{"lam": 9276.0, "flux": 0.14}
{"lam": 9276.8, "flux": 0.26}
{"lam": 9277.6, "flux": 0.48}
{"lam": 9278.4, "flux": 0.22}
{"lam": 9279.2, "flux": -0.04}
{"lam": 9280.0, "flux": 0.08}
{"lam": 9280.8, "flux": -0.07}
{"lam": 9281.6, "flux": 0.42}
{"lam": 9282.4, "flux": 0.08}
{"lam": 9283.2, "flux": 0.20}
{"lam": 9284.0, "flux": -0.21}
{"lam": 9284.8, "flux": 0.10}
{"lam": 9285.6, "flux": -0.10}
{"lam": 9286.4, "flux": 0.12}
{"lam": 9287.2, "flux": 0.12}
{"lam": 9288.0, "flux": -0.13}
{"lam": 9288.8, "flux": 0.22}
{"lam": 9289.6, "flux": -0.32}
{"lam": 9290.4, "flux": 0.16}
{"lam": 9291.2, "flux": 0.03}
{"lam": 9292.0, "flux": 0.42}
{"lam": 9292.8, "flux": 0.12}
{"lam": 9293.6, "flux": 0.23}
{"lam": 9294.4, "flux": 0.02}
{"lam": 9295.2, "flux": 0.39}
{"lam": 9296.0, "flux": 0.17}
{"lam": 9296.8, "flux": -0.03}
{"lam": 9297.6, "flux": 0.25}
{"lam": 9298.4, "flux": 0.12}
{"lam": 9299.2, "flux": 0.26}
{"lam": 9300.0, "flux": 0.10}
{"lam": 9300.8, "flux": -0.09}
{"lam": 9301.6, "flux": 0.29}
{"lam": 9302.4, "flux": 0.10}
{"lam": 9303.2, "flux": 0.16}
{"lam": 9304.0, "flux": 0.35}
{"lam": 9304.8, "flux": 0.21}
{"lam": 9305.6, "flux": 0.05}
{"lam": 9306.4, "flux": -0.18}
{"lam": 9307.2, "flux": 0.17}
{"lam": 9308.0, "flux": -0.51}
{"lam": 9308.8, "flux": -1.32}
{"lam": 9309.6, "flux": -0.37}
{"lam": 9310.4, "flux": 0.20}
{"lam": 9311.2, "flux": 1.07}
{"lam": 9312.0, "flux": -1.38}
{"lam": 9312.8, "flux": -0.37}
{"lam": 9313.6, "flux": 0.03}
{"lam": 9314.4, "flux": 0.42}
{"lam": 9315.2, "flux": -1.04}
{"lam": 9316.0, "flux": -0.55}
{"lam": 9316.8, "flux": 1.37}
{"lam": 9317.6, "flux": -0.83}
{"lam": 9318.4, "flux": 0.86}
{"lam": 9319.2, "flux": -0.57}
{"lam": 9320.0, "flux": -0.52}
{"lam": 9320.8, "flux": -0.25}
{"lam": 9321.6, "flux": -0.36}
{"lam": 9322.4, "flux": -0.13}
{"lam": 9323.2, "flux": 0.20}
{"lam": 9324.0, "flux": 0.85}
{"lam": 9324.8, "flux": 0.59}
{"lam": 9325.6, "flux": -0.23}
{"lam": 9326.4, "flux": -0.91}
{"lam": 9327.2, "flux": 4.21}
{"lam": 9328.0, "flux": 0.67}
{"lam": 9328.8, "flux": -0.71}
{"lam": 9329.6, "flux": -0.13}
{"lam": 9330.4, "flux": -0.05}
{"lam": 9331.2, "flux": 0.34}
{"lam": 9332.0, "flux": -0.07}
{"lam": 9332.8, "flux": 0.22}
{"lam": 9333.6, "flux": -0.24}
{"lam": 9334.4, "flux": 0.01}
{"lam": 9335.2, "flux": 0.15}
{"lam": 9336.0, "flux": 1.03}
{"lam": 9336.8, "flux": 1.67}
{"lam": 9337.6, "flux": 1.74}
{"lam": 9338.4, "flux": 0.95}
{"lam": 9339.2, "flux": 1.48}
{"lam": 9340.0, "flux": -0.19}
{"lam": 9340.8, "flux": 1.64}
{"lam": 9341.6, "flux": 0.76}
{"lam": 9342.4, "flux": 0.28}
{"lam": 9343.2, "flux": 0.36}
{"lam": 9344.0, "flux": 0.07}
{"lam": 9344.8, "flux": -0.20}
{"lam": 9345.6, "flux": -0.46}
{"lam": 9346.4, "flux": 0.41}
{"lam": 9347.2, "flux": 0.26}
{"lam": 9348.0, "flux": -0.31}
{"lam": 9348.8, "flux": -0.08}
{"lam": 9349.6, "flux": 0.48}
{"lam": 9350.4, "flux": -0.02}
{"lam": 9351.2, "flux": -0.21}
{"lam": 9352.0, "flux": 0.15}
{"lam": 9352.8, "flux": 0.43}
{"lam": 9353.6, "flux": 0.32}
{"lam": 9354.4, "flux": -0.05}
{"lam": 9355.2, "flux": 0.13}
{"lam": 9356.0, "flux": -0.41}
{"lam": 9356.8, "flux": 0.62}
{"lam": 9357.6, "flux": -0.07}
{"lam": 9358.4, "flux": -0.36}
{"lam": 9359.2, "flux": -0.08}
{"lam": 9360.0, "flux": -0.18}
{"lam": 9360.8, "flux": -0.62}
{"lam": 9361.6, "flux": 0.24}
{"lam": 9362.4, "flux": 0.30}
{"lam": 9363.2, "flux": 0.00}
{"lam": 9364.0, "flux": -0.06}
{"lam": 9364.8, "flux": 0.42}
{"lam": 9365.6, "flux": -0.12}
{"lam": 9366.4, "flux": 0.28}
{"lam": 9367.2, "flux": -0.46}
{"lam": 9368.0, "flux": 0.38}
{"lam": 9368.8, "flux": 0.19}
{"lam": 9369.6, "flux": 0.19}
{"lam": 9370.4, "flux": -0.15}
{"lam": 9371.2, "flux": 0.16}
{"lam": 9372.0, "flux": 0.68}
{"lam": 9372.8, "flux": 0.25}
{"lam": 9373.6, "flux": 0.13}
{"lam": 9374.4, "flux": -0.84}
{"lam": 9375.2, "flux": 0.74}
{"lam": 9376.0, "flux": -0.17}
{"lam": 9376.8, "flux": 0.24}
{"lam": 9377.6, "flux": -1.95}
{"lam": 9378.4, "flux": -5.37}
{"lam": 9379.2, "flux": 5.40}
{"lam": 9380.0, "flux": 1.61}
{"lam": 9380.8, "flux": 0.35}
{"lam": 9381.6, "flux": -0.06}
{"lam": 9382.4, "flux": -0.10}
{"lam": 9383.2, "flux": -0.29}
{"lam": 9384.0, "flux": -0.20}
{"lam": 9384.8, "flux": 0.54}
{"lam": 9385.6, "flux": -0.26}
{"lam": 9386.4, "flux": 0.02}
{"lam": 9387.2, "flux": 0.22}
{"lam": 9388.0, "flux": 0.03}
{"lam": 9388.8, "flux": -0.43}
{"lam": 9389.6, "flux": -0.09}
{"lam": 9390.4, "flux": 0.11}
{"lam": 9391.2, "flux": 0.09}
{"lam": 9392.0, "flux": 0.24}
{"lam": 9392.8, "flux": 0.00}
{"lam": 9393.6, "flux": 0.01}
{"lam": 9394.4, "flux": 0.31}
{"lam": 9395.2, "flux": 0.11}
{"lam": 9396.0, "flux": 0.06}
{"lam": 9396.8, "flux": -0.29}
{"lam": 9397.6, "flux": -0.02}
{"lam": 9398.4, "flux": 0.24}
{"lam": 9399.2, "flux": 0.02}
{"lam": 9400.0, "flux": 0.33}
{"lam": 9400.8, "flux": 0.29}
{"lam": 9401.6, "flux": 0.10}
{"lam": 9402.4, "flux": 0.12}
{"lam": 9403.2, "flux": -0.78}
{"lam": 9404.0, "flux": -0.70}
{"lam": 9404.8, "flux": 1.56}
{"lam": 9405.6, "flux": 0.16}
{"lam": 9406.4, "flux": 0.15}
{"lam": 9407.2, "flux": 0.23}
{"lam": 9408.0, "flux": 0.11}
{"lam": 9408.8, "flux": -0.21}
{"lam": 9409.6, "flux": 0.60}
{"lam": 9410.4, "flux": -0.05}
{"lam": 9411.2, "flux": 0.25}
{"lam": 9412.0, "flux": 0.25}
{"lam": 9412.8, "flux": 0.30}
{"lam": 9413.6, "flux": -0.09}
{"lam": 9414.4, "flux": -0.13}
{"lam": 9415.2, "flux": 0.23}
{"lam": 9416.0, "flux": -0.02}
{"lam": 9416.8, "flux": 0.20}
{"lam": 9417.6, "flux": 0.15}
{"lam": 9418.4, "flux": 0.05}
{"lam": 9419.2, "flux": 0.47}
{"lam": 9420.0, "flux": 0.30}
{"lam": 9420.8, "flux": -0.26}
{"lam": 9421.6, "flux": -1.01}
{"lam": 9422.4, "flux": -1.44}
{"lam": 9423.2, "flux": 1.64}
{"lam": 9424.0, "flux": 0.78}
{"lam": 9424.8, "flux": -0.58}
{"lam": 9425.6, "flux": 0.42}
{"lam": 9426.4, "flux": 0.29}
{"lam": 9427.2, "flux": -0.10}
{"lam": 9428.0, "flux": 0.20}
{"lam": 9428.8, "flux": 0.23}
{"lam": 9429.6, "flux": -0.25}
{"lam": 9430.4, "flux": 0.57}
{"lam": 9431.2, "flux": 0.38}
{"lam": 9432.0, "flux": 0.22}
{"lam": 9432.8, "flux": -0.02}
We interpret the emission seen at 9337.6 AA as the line H-beta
